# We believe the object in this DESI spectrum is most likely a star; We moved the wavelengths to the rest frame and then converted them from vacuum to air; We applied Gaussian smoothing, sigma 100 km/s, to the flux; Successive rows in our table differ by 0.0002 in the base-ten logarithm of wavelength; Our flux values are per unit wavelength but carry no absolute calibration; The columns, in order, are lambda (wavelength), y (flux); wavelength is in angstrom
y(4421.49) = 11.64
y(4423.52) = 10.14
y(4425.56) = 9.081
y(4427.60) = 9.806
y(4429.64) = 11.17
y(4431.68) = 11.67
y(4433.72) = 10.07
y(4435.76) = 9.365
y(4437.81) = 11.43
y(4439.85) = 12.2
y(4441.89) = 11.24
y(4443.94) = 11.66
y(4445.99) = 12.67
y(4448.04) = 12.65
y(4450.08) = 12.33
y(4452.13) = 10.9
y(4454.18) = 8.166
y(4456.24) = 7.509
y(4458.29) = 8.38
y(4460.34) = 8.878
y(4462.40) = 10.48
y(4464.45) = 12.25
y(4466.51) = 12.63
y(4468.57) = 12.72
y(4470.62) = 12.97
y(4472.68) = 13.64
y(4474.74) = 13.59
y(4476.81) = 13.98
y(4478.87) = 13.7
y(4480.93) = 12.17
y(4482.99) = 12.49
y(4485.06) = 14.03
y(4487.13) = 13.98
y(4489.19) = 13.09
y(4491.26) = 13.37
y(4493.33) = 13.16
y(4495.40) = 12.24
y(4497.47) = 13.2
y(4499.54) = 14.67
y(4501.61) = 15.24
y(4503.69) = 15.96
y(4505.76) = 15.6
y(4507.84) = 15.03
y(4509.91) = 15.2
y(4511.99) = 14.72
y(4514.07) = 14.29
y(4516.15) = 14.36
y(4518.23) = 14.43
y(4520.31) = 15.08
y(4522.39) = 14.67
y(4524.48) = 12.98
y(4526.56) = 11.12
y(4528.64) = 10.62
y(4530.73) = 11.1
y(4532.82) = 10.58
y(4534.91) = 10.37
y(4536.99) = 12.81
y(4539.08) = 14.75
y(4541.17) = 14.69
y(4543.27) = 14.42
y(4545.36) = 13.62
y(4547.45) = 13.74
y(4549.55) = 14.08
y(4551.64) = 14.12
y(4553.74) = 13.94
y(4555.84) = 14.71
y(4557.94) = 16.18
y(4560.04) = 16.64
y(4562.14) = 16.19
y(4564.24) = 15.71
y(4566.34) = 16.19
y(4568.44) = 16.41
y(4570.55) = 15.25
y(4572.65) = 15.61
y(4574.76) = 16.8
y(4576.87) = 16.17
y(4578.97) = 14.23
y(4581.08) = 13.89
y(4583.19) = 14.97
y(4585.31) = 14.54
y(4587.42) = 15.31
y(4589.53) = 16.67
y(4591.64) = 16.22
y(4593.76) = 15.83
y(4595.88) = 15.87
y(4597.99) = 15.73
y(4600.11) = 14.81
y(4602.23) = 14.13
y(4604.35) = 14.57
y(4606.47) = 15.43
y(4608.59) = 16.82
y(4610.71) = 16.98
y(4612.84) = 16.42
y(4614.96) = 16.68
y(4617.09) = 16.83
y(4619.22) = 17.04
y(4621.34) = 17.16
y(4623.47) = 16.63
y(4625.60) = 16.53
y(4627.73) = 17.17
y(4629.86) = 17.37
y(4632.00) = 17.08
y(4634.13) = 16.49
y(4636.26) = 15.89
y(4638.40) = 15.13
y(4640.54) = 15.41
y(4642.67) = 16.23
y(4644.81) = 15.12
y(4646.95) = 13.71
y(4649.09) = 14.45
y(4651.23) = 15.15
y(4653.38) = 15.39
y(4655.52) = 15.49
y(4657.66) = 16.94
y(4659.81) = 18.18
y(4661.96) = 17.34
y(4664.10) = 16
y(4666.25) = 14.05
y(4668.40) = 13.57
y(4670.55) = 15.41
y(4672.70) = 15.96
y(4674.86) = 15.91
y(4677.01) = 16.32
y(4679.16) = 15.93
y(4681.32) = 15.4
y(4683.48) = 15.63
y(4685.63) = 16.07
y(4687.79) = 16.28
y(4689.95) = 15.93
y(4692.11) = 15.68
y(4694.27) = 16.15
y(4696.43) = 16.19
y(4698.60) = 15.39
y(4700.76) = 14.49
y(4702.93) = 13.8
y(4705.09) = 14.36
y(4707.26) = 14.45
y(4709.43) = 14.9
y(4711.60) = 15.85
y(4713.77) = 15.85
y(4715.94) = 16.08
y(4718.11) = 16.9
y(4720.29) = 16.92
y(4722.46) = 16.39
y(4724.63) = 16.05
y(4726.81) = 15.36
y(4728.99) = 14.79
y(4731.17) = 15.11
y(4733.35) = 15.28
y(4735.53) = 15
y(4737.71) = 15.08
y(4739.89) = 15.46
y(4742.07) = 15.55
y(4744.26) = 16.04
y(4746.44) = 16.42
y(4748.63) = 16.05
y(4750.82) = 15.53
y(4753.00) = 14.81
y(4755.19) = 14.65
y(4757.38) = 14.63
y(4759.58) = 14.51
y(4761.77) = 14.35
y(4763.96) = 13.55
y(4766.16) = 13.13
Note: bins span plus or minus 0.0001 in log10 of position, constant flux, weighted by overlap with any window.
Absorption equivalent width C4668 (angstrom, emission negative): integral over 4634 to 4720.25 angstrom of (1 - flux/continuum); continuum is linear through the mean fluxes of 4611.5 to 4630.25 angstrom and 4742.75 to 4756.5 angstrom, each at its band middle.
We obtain 3.7 angstrom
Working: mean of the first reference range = 16.9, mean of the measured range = 15.6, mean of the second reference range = 15.6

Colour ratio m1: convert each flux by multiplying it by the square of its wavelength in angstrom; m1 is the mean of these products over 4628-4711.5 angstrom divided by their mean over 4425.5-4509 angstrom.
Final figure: 1.39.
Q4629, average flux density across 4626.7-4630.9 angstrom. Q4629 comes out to 17.3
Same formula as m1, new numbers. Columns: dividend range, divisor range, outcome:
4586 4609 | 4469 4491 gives 1.23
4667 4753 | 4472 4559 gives 1.24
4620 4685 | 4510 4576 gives 1.17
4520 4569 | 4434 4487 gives 1.23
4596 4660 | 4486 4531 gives 1.22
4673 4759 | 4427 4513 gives 1.39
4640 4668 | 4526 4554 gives 1.28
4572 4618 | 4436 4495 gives 1.38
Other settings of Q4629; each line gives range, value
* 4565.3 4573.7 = 15.9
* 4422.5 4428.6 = 9.68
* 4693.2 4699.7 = 15.9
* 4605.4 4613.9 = 16.4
